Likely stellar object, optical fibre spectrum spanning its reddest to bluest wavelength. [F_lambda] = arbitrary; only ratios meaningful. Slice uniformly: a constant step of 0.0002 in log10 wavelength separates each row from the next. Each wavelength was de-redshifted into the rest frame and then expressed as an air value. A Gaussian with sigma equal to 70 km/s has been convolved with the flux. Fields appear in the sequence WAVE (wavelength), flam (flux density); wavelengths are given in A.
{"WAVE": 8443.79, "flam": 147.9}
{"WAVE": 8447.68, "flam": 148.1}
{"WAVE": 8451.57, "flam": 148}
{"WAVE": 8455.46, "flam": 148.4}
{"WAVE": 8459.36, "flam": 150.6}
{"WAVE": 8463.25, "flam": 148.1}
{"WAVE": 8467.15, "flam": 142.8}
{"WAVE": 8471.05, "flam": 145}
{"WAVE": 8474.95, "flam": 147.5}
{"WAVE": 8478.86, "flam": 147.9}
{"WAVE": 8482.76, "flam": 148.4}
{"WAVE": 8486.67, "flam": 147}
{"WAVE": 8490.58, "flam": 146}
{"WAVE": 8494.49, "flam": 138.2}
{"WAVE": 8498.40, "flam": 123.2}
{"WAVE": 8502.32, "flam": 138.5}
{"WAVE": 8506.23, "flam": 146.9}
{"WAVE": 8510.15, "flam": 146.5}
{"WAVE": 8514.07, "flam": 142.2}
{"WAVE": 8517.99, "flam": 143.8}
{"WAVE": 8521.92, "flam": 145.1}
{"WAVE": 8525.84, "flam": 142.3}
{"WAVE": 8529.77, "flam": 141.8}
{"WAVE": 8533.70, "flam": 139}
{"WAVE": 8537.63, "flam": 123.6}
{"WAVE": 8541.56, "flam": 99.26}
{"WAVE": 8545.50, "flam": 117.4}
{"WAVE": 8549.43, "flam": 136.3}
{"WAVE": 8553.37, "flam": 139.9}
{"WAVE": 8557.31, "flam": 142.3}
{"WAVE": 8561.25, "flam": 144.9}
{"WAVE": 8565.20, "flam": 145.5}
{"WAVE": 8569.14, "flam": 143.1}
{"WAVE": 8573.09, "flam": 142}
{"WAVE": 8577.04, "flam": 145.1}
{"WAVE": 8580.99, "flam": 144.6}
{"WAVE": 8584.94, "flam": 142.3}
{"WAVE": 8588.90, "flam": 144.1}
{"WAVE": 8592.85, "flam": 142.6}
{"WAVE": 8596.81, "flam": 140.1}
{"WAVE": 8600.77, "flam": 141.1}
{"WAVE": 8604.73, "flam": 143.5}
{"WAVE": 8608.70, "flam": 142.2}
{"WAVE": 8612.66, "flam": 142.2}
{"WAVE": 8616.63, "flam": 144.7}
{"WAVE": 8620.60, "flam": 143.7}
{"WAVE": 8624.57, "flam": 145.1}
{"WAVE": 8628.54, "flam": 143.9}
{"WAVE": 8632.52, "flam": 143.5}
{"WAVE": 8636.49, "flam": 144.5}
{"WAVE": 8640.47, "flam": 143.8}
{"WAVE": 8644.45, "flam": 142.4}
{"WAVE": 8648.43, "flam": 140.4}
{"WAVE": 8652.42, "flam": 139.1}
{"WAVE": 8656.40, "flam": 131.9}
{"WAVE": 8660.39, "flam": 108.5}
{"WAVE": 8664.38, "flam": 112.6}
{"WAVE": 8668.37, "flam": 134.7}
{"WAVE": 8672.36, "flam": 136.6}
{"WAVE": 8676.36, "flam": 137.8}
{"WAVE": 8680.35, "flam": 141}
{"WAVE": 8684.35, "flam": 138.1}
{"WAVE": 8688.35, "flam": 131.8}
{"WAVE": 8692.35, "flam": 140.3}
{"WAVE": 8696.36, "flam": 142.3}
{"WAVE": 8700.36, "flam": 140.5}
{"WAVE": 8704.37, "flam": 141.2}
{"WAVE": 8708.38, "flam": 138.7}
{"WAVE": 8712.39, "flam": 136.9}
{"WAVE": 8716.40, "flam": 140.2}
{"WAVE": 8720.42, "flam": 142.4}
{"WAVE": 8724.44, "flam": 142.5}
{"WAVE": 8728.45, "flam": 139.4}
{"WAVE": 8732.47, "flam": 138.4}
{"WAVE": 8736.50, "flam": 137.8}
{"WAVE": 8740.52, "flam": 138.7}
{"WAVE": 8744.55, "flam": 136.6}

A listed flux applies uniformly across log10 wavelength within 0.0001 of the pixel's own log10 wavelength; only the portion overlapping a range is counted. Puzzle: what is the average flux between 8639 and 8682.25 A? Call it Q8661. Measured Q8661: 133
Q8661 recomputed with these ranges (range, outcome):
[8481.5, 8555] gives 137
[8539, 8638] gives 140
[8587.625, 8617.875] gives 142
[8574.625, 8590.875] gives 144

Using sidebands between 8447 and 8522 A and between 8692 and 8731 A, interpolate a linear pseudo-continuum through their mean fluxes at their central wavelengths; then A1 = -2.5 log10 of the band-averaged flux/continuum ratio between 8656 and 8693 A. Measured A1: 0.081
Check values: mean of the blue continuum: 145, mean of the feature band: 131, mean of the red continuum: 140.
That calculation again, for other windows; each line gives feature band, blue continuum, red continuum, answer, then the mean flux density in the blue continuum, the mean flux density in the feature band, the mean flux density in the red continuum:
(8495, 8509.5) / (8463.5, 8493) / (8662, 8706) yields 0.060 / 146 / 137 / 136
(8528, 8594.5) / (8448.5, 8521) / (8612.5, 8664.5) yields 0.032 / 144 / 137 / 138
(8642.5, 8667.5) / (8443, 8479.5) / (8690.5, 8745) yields 0.099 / 147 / 129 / 140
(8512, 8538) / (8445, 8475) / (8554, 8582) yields 0.034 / 147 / 141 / 144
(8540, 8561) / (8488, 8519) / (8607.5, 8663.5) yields 0.090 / 141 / 129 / 139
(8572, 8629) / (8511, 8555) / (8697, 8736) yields -0.054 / 134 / 143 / 140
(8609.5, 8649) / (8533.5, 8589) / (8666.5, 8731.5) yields -0.045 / 136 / 144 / 139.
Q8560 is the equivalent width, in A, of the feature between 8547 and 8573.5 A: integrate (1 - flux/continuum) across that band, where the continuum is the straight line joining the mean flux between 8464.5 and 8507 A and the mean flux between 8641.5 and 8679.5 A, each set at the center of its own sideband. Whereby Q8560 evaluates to -0.6 A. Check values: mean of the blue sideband 143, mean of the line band 142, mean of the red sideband 132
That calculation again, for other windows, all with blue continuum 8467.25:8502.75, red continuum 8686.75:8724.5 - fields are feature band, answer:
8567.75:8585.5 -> -0.27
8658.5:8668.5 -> 1.75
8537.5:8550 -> 2.22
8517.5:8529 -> -0.12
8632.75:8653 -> -0.28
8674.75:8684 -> 0.05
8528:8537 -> 0.26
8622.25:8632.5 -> -0.26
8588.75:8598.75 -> -0.06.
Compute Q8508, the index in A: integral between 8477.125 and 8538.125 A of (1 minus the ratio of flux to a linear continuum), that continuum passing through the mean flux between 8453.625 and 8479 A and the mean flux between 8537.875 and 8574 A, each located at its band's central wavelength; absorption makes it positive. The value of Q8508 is -0.3 A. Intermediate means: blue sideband 147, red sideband 134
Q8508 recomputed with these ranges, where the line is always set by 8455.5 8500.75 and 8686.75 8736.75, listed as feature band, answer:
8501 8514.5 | 0.0 A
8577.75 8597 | -0.2 A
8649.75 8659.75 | 0.6 A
